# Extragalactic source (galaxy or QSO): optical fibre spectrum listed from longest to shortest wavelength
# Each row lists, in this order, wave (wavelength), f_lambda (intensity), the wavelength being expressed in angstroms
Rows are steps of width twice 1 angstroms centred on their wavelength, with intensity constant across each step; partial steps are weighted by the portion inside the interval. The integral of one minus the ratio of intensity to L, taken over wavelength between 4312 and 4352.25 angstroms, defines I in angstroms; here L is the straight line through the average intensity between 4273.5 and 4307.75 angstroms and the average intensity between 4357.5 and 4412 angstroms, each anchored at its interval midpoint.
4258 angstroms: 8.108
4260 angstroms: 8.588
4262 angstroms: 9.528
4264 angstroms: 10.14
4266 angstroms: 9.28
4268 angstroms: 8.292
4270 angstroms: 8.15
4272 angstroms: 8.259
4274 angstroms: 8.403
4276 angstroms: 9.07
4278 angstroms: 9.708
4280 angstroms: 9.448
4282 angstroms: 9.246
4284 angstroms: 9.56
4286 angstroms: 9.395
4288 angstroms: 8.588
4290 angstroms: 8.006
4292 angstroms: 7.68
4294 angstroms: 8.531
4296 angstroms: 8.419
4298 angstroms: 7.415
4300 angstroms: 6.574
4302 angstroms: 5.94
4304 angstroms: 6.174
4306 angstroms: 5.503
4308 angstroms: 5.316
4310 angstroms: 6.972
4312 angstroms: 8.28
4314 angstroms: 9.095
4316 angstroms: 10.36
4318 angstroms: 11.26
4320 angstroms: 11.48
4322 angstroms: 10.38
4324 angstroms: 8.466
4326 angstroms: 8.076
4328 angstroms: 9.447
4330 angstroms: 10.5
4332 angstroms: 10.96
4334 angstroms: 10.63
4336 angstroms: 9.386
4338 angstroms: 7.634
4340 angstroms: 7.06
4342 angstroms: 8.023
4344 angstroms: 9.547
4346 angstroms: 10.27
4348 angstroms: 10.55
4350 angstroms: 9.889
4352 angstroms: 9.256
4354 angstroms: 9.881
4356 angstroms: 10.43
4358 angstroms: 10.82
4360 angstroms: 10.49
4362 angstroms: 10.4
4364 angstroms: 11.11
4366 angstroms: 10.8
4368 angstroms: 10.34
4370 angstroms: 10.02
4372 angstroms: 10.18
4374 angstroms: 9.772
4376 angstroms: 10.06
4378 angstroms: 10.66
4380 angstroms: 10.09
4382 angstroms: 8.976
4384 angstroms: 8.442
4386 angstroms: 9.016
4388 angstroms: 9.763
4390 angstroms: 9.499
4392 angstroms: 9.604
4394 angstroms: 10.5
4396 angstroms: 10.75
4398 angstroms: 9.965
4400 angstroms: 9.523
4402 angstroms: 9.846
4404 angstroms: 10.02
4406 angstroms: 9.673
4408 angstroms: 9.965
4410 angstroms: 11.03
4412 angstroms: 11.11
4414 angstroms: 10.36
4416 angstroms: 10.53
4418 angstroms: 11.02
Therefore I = -3.0 angstroms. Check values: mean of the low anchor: 8.03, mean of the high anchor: 10.1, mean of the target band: 9.59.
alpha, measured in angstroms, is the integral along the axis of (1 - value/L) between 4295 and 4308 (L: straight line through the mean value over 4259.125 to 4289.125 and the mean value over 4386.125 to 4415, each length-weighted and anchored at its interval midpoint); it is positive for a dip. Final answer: 3.78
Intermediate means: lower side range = 9.04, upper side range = 10.1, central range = 6.57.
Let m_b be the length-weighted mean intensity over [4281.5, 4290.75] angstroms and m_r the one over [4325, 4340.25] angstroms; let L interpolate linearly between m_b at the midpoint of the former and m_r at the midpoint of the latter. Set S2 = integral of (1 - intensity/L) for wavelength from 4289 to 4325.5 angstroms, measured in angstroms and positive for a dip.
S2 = 4.1 angstroms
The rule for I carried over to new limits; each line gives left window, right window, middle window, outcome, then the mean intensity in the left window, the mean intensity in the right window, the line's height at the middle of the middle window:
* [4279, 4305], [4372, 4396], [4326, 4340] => -1.0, 8.08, 9.74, 8.82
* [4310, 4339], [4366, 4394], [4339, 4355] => 0.6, 9.62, 9.79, 9.69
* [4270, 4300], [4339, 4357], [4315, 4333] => -1.9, 8.61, 9.43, 9.12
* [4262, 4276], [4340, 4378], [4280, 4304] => 2.7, 8.83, 10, 9.14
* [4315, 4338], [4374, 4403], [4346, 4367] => -1.0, 9.98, 9.76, 9.88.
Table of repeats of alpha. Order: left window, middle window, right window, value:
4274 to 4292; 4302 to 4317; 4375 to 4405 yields 3.12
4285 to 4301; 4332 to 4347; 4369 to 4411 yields -0.23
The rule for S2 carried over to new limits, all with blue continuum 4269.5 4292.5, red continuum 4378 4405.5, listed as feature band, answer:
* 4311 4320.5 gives -0.95 angstroms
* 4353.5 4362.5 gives -0.93 angstroms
